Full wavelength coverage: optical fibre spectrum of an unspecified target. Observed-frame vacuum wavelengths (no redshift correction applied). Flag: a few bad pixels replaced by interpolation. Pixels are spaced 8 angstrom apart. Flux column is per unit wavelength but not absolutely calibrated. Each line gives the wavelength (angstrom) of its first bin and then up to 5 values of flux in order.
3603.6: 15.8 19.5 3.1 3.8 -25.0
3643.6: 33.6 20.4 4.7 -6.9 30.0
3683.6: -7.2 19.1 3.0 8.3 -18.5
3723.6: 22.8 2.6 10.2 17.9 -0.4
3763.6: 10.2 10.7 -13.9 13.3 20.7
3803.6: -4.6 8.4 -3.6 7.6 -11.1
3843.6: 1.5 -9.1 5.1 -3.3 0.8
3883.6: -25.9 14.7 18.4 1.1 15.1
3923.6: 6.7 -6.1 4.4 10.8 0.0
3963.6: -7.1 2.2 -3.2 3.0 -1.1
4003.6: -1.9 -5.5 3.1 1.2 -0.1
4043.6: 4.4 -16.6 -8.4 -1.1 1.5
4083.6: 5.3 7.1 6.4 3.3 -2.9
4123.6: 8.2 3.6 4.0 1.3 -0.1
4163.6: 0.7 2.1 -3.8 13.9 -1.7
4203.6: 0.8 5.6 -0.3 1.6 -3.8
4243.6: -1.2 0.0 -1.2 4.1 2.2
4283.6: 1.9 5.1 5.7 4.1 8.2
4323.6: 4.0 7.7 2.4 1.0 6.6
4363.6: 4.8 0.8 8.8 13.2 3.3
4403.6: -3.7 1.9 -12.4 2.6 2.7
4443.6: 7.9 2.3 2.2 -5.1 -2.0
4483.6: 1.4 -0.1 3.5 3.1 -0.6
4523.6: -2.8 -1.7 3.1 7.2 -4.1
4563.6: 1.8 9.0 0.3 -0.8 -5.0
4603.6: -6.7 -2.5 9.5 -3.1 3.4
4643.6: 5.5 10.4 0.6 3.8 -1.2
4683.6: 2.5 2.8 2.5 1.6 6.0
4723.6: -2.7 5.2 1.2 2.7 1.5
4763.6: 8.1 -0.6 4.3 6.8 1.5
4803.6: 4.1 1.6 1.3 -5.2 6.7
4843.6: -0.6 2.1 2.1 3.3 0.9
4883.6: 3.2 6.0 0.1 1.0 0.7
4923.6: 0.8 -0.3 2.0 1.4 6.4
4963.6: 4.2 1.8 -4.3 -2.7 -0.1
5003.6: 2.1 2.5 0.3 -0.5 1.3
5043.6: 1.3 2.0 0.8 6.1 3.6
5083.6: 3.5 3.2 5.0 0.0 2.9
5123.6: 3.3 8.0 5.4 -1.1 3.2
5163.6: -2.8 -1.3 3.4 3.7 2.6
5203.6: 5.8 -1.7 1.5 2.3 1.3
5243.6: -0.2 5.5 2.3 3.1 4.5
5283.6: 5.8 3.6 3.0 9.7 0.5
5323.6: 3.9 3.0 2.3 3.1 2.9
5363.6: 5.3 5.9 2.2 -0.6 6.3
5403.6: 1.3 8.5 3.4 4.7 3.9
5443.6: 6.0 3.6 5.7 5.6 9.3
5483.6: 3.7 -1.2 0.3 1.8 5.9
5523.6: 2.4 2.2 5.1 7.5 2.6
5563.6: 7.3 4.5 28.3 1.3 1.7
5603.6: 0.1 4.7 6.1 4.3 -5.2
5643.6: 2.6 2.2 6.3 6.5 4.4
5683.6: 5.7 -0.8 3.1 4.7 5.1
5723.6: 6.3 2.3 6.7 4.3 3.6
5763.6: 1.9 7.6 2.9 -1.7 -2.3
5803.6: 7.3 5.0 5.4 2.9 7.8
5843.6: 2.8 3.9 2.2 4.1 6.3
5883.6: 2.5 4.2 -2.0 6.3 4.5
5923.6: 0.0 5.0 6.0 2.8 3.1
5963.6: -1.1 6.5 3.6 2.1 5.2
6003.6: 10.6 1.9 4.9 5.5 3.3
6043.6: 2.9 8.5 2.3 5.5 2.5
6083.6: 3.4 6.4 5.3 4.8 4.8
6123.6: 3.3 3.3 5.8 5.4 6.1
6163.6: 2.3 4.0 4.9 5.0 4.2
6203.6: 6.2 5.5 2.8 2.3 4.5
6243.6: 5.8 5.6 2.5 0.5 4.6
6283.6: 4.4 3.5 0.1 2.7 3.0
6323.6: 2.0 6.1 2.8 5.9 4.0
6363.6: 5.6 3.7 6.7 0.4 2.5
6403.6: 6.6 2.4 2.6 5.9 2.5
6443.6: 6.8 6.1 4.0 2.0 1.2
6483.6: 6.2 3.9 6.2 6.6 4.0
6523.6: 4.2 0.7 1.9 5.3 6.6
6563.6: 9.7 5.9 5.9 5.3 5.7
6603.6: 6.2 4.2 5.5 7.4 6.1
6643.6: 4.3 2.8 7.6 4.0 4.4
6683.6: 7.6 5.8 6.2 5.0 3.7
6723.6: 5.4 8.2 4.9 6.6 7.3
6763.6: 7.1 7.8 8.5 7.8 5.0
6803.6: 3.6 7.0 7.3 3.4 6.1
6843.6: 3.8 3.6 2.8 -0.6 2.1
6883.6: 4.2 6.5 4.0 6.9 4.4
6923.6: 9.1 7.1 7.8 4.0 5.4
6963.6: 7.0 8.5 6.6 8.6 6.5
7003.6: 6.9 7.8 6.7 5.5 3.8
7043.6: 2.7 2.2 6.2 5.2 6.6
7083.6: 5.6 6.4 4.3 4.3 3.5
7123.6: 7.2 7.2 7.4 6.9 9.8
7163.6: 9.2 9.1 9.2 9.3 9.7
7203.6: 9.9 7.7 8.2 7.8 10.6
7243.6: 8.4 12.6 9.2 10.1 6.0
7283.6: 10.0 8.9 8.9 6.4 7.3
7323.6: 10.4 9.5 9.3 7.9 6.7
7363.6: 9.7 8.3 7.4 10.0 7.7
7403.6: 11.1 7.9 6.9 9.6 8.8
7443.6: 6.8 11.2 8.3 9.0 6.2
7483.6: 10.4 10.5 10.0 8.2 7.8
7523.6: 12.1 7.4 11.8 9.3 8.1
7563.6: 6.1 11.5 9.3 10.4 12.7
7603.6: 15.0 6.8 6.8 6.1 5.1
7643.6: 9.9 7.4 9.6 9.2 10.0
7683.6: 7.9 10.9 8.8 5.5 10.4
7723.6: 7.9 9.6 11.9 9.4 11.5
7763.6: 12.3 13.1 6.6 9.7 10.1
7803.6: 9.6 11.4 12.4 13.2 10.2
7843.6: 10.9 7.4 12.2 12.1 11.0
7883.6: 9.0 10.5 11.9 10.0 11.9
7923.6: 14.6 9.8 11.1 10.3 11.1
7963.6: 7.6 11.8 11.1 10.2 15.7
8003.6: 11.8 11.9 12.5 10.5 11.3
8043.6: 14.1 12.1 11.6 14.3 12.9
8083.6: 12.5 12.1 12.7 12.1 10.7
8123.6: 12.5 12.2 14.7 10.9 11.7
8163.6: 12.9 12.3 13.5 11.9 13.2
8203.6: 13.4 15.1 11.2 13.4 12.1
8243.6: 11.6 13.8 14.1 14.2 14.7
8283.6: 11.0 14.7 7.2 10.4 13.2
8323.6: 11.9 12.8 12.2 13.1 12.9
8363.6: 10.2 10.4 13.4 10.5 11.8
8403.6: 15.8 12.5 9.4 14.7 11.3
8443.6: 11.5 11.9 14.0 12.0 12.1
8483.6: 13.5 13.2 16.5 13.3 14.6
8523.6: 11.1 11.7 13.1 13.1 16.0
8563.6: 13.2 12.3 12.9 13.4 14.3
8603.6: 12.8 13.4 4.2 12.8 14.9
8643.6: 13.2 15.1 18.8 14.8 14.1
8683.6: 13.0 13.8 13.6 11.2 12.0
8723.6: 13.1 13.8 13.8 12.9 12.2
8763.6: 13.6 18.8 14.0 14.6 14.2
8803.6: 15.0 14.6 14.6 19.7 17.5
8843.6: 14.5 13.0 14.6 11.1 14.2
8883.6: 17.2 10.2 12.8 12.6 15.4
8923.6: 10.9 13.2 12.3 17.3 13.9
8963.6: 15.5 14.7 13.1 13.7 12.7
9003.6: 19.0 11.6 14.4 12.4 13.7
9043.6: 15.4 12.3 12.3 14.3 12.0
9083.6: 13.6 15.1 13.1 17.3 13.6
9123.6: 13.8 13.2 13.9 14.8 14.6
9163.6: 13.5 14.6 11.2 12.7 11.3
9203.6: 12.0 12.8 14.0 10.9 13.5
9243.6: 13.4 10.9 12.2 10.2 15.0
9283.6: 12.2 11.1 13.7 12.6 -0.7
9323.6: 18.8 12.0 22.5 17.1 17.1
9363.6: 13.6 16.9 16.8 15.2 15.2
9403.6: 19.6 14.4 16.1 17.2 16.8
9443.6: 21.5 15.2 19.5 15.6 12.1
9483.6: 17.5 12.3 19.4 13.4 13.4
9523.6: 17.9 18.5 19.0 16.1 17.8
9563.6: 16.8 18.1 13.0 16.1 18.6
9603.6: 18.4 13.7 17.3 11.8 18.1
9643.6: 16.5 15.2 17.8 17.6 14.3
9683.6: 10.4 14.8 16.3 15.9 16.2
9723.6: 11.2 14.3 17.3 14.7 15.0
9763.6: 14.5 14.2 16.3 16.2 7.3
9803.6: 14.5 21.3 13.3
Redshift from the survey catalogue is 0.791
